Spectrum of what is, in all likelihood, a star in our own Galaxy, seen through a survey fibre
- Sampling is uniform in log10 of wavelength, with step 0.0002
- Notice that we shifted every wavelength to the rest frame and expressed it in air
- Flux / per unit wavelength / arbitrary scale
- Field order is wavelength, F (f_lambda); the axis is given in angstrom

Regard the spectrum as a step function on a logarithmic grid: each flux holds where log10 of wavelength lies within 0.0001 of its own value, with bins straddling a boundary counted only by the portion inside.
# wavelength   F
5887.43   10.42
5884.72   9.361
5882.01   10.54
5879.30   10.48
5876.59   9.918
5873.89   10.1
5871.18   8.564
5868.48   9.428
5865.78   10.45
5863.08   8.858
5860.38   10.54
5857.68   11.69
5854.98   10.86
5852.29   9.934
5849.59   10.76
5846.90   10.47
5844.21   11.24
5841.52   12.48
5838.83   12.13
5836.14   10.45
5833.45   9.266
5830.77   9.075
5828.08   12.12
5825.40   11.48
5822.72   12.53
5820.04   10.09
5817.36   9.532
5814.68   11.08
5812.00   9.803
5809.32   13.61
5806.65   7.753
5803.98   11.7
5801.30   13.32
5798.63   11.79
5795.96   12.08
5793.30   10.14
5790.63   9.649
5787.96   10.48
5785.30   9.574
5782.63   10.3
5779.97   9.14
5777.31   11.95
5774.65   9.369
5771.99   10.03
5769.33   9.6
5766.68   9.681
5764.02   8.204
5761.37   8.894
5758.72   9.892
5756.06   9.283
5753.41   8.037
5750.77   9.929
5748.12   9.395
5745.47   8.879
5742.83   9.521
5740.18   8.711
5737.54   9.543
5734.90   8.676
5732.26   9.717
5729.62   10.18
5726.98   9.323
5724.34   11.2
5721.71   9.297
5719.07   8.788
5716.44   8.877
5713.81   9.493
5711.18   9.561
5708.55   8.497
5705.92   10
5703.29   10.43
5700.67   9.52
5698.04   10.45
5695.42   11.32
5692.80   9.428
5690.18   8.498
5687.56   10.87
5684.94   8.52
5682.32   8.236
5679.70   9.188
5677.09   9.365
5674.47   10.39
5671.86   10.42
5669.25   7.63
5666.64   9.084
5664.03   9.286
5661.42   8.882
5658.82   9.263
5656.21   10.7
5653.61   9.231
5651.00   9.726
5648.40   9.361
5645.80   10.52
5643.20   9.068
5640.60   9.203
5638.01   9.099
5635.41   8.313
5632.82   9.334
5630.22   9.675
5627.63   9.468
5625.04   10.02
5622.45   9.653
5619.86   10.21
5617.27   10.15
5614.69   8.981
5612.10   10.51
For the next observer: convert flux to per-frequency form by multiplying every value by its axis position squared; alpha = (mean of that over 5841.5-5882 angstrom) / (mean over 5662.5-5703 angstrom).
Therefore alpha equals 1.16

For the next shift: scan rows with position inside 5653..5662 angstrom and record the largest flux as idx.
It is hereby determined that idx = 10.7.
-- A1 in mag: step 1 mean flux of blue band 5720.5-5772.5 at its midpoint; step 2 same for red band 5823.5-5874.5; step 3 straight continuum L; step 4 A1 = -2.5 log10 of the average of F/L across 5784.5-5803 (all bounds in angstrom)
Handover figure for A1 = -0.12 mag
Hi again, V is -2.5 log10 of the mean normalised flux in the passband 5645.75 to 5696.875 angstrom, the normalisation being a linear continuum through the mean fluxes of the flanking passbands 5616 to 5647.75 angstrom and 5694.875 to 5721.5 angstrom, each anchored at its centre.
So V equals 0.01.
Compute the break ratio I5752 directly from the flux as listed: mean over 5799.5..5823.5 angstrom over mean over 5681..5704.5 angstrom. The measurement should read 1.1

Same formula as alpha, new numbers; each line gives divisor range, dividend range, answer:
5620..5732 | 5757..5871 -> 1.16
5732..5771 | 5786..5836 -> 1.20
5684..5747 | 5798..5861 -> 1.20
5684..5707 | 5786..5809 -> 1.14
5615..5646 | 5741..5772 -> 1.02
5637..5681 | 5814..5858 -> 1.23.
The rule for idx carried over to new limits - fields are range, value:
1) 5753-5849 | 13.61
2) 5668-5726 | 11.32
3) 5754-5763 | 9.892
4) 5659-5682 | 10.42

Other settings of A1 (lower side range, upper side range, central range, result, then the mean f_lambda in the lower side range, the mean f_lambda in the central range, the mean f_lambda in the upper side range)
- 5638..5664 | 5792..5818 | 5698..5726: 0.06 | 9.52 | 9.61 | 11.1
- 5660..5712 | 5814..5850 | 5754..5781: 0.08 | 9.48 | 9.57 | 10.9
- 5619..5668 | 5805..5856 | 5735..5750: 0.11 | 9.47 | 9.19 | 10.8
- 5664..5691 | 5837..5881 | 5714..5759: 0.03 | 9.23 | 9.36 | 10.5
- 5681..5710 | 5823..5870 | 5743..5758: 0.10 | 9.61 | 9.17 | 10.7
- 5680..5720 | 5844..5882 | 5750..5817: -0.04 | 9.5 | 10.2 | 10.2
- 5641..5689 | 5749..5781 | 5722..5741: -0.02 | 9.42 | 9.63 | 9.5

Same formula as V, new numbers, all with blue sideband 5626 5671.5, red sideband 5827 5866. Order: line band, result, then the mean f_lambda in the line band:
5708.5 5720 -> 0.07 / 9.12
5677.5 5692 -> 0.05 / 9.09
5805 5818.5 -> 0.00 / 10.4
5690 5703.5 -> -0.04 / 10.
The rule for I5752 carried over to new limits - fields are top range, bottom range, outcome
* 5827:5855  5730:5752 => 1.16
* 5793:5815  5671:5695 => 1.19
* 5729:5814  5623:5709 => 1.05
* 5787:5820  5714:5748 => 1.16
